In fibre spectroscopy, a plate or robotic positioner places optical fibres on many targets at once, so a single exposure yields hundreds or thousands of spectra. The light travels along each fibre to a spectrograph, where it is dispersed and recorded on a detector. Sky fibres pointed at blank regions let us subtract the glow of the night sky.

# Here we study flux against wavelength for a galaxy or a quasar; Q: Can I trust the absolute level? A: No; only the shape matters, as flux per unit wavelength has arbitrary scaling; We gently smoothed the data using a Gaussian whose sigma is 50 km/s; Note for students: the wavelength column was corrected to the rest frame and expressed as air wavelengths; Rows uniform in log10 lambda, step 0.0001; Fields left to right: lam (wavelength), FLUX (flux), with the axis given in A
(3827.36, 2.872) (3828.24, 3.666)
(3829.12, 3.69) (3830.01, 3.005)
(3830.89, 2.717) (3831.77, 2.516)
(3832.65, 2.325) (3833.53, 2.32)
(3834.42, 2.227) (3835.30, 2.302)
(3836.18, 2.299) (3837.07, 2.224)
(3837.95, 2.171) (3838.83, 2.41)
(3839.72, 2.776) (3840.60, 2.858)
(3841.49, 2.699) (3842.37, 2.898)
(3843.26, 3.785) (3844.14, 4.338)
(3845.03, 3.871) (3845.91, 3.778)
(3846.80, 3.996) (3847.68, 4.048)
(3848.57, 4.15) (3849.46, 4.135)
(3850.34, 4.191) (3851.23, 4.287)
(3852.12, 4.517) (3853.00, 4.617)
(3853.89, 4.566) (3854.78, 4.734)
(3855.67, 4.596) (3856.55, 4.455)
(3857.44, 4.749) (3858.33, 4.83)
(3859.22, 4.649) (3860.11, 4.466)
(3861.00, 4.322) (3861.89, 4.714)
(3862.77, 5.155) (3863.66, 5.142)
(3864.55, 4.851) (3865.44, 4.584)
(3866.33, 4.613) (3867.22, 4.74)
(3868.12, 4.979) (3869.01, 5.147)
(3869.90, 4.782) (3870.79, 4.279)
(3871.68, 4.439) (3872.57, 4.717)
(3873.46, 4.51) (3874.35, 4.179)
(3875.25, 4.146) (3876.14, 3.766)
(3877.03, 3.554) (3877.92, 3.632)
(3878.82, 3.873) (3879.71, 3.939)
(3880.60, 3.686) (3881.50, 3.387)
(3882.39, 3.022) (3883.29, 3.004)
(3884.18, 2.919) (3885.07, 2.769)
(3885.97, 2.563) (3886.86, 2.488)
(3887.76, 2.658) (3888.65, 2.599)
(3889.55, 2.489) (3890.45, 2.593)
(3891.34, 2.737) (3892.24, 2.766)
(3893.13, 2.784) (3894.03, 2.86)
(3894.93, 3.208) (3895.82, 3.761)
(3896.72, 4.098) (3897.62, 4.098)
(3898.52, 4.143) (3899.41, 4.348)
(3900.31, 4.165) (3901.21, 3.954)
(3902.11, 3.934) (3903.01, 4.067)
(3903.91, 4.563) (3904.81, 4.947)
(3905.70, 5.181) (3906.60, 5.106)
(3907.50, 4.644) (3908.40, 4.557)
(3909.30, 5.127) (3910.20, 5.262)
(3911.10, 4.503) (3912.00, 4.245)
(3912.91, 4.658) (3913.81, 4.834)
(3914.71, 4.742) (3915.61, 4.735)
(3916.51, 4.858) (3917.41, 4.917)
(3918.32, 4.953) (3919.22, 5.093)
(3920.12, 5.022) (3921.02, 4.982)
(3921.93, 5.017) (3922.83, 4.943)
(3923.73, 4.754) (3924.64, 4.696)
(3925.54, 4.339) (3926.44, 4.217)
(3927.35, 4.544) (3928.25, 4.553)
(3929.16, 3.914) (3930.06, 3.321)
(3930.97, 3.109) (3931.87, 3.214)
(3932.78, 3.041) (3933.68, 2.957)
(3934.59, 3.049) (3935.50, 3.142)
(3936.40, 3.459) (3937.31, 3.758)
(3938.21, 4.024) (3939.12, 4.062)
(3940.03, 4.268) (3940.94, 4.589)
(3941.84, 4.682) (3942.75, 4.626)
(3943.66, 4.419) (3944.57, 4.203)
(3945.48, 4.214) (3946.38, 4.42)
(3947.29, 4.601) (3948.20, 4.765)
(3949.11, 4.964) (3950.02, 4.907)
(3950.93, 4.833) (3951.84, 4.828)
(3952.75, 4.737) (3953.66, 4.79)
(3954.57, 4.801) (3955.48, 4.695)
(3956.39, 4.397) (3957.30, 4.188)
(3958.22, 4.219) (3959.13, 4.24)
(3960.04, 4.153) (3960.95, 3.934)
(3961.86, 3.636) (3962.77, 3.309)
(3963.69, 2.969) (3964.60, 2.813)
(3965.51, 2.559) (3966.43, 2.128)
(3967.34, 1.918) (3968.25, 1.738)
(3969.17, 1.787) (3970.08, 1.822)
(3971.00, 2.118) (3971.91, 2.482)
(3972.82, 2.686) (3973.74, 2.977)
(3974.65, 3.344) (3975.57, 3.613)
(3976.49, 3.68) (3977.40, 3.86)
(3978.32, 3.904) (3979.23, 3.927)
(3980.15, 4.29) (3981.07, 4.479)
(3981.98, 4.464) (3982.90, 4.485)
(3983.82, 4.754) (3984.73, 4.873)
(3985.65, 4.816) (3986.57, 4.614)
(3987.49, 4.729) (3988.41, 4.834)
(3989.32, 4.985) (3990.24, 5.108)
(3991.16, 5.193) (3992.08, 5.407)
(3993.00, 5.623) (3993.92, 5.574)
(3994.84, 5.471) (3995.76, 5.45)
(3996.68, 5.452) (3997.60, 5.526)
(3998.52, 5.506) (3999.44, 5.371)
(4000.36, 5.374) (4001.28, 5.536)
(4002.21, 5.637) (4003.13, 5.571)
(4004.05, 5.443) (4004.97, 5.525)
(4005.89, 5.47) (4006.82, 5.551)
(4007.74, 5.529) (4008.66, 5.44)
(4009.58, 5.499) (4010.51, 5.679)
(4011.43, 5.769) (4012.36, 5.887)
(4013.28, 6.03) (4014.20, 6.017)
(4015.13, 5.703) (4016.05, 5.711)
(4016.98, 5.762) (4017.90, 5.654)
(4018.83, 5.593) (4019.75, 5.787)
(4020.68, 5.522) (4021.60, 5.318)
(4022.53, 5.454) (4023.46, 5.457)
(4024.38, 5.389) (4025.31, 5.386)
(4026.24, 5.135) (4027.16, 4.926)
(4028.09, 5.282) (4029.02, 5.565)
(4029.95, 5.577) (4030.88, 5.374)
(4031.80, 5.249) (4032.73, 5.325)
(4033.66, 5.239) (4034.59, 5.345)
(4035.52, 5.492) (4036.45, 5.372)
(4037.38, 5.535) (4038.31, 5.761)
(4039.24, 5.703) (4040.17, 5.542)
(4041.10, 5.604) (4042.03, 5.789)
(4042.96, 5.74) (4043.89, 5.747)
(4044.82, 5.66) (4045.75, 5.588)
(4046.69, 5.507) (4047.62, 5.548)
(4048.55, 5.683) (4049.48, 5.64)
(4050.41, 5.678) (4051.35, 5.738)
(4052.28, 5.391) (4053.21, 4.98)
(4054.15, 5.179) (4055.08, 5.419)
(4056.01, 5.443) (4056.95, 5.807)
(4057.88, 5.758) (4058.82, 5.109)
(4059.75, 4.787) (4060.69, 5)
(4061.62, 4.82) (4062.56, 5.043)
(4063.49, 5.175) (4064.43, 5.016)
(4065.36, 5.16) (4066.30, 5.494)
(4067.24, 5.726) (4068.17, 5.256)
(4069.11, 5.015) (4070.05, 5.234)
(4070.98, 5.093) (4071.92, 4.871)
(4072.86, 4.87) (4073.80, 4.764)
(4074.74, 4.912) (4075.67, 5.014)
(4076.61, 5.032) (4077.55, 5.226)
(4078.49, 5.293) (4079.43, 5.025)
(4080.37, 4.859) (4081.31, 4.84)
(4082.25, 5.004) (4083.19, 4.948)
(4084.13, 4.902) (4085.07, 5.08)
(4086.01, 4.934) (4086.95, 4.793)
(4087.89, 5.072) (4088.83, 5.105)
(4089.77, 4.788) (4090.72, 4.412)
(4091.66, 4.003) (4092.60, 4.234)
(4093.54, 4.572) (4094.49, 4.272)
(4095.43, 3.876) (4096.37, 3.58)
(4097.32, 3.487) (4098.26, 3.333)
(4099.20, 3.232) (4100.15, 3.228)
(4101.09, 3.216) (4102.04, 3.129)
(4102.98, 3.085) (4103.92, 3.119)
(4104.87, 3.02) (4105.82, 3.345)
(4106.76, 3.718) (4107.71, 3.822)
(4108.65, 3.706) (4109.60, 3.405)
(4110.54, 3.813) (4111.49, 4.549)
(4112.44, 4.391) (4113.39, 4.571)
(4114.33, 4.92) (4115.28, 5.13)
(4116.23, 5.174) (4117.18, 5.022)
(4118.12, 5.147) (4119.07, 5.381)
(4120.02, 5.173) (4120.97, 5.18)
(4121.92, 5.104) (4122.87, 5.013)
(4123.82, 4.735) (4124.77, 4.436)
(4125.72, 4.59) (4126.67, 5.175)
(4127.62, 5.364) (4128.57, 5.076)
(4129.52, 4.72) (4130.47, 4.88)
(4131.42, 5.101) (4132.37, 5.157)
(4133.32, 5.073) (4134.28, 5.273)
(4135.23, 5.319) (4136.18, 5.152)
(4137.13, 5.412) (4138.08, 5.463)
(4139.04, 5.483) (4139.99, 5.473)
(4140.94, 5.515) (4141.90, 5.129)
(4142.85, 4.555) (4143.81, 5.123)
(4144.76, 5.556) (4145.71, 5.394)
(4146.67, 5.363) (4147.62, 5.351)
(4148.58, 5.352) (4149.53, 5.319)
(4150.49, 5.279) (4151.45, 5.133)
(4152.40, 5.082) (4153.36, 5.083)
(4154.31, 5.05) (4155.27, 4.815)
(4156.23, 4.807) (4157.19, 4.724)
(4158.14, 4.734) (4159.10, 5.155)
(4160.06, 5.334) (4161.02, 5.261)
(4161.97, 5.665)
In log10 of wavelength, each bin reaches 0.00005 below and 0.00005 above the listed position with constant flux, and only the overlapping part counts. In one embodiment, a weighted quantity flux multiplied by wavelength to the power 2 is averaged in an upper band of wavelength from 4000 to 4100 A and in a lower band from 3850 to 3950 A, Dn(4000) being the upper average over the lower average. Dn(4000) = 1.3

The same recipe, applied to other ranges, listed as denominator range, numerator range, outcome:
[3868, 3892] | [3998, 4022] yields 1.69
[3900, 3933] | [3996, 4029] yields 1.29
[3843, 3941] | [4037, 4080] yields 1.41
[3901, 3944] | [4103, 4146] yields 1.21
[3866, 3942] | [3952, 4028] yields 1.20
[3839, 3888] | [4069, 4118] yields 1.22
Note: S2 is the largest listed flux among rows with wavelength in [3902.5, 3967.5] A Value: 5.262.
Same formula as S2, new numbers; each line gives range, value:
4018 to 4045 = 5.789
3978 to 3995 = 5.623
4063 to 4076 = 5.726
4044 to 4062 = 5.807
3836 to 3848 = 4.338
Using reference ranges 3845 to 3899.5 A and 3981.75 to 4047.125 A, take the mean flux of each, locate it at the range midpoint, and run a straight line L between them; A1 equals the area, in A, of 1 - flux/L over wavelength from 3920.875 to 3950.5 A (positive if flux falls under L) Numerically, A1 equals 2.9 A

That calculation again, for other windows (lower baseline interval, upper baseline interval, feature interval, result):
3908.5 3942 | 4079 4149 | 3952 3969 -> 2.9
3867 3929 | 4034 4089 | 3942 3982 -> 7.0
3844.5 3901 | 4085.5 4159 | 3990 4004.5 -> -3.9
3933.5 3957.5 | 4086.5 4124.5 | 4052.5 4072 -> -4.4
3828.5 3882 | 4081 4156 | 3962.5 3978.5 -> 5.7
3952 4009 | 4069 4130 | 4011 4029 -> -4.9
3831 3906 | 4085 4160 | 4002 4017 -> -4.9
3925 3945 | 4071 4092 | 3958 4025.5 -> -4.8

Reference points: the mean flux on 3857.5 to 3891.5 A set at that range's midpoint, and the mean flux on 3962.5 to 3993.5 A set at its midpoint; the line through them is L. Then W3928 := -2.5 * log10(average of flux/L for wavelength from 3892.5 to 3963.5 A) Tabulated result -0.13 mag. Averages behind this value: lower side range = 3.94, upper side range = 3.72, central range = 4.3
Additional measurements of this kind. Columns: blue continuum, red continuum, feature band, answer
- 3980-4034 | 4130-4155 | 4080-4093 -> 0.11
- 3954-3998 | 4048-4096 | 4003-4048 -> -0.22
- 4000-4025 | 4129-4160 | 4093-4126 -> 0.26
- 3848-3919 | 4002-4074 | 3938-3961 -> 0.05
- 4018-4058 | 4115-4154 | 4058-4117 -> 0.18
